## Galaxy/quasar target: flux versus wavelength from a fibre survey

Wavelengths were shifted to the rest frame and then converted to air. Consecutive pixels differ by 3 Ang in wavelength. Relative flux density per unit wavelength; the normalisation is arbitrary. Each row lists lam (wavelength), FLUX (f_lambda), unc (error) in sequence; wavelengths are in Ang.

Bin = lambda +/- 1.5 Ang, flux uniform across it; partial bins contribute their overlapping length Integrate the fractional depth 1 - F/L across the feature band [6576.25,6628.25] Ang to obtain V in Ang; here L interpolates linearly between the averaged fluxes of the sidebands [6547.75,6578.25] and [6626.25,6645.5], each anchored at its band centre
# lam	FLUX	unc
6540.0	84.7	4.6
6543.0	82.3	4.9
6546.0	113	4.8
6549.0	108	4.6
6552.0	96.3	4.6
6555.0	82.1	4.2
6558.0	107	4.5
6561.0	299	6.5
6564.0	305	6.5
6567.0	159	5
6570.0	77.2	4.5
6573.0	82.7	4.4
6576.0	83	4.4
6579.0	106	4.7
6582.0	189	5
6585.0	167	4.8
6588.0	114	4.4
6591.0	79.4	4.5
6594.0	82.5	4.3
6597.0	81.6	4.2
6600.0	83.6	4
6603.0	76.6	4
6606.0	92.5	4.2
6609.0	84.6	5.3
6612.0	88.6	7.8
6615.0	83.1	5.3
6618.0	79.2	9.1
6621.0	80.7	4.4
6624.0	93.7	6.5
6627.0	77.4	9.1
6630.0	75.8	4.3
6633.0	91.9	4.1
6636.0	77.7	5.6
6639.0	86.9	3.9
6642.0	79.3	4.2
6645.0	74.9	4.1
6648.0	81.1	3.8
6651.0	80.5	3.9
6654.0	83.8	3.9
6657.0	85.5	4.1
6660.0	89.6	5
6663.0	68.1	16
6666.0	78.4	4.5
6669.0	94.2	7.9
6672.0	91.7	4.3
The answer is 5.4 Ang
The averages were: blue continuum 139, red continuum 81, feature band 97.4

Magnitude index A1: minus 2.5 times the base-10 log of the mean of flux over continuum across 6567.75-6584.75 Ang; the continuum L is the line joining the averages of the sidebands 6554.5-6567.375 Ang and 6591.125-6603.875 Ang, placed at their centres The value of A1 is 0.26 mag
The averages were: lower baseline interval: 202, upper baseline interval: 81.1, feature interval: 114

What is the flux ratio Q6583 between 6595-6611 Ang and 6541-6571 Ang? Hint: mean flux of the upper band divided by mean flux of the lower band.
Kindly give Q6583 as 0.59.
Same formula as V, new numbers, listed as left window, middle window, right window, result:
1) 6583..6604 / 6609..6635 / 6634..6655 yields 1.7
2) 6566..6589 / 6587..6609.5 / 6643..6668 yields 4.9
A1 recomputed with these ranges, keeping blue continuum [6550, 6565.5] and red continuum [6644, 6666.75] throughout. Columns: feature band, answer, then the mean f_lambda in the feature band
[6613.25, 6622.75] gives 0.39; 81.5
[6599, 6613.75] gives 0.44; 85.2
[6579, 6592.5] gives 0.12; 134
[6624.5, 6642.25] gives 0.23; 82.3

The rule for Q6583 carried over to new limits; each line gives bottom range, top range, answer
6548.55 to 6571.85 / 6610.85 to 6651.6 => 0.53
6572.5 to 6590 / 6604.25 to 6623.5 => 0.68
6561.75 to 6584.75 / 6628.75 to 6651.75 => 0.54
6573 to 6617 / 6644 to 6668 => 0.81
